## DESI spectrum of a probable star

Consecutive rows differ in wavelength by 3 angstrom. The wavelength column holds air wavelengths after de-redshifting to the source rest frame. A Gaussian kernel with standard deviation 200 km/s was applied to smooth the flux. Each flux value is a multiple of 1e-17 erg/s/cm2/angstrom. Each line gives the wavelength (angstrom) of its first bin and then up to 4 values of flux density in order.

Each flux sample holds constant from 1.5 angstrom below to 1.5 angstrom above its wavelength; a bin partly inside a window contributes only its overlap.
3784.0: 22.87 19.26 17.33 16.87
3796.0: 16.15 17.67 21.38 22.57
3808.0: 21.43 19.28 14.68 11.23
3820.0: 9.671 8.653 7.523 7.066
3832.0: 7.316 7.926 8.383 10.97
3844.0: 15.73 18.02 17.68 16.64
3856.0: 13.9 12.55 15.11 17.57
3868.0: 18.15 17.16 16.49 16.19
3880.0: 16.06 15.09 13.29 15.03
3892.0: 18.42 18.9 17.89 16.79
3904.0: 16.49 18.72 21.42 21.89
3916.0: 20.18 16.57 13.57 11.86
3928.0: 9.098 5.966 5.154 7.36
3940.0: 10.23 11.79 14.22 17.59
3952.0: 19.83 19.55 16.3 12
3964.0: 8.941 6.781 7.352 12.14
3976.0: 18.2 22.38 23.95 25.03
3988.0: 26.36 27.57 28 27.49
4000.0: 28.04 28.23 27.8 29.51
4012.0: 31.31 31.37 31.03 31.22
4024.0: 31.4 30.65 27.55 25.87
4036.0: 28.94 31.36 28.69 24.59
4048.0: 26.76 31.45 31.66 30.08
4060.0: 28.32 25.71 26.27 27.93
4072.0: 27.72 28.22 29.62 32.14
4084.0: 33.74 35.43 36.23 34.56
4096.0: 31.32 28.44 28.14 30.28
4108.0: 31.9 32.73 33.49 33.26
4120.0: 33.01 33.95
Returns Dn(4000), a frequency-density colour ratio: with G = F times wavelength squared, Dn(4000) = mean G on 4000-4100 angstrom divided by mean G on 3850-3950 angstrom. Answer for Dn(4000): 2.1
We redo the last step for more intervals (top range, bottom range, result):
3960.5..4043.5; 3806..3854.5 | 2.13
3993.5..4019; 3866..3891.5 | 1.94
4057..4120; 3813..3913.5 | 2.36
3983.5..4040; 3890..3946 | 2.08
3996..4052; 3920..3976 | 2.55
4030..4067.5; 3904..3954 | 2.11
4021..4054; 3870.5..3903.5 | 1.90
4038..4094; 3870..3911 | 1.93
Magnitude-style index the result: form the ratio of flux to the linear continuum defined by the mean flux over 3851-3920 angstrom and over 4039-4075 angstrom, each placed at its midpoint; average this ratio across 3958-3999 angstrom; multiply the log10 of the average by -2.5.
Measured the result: 0.227 mag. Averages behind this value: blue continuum 17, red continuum 28.2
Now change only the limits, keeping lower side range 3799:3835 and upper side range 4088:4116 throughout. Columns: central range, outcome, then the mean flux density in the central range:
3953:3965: 0.48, 14.7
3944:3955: 0.27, 17.3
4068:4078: 0.07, 28.2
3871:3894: 0.12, 16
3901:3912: 0.04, 18.7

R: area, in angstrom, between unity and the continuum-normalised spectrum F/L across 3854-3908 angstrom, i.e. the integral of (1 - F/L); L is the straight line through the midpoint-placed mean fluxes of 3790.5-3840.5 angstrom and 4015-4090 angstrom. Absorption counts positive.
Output 5.2 angstrom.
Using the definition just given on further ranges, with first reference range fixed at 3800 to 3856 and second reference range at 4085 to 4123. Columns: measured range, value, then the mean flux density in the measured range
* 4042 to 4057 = 0.0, 28.8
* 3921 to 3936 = 8.5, 8.92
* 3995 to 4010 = -1.5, 28.2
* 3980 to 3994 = -0.7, 25.9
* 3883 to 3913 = 1.6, 17.5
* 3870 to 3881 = 0.3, 16.5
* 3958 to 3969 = 6.1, 10.1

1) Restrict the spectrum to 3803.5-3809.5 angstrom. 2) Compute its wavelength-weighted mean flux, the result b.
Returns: 22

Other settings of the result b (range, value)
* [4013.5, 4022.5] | 31.2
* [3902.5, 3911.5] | 18.9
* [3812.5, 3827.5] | 10.4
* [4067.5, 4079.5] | 28.4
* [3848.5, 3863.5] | 15.2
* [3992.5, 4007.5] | 27.9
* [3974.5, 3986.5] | 22.4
